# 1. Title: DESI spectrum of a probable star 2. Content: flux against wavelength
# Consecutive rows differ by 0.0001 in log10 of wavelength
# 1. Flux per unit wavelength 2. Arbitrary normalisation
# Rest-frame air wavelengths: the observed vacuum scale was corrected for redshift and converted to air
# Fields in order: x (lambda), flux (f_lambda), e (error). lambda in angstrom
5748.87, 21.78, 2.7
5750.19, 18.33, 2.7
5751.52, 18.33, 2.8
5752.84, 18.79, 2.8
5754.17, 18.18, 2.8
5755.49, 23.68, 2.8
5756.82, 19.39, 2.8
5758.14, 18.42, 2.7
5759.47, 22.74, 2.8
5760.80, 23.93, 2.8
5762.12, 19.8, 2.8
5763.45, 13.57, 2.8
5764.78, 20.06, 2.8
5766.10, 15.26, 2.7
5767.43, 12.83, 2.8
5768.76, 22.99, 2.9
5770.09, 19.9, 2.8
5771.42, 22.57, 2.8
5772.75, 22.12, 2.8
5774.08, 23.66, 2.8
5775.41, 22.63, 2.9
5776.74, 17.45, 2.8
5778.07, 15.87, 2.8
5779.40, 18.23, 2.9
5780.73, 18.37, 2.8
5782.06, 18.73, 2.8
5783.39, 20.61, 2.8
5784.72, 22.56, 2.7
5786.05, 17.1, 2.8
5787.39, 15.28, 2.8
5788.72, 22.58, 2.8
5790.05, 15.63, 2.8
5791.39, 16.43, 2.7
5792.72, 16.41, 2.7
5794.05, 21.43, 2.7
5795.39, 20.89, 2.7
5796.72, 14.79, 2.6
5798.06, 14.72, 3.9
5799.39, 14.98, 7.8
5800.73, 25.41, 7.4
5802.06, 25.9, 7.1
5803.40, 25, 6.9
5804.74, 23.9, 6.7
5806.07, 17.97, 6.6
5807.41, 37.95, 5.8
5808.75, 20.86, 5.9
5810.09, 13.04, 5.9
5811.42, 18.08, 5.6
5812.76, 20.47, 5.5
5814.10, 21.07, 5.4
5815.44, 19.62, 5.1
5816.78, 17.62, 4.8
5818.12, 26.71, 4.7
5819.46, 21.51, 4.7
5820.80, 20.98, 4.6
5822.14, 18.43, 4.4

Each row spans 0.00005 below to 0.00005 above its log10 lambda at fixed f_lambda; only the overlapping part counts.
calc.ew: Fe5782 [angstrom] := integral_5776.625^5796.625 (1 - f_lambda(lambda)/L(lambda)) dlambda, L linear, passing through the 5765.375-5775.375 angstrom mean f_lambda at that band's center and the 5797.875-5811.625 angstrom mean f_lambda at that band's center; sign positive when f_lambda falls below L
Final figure 2.43 angstrom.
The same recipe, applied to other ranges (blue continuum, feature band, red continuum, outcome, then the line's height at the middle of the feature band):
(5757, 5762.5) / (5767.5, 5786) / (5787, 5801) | -0.5 angstrom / 19.5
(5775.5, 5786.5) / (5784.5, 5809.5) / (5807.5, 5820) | -0.8 angstrom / 19.8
